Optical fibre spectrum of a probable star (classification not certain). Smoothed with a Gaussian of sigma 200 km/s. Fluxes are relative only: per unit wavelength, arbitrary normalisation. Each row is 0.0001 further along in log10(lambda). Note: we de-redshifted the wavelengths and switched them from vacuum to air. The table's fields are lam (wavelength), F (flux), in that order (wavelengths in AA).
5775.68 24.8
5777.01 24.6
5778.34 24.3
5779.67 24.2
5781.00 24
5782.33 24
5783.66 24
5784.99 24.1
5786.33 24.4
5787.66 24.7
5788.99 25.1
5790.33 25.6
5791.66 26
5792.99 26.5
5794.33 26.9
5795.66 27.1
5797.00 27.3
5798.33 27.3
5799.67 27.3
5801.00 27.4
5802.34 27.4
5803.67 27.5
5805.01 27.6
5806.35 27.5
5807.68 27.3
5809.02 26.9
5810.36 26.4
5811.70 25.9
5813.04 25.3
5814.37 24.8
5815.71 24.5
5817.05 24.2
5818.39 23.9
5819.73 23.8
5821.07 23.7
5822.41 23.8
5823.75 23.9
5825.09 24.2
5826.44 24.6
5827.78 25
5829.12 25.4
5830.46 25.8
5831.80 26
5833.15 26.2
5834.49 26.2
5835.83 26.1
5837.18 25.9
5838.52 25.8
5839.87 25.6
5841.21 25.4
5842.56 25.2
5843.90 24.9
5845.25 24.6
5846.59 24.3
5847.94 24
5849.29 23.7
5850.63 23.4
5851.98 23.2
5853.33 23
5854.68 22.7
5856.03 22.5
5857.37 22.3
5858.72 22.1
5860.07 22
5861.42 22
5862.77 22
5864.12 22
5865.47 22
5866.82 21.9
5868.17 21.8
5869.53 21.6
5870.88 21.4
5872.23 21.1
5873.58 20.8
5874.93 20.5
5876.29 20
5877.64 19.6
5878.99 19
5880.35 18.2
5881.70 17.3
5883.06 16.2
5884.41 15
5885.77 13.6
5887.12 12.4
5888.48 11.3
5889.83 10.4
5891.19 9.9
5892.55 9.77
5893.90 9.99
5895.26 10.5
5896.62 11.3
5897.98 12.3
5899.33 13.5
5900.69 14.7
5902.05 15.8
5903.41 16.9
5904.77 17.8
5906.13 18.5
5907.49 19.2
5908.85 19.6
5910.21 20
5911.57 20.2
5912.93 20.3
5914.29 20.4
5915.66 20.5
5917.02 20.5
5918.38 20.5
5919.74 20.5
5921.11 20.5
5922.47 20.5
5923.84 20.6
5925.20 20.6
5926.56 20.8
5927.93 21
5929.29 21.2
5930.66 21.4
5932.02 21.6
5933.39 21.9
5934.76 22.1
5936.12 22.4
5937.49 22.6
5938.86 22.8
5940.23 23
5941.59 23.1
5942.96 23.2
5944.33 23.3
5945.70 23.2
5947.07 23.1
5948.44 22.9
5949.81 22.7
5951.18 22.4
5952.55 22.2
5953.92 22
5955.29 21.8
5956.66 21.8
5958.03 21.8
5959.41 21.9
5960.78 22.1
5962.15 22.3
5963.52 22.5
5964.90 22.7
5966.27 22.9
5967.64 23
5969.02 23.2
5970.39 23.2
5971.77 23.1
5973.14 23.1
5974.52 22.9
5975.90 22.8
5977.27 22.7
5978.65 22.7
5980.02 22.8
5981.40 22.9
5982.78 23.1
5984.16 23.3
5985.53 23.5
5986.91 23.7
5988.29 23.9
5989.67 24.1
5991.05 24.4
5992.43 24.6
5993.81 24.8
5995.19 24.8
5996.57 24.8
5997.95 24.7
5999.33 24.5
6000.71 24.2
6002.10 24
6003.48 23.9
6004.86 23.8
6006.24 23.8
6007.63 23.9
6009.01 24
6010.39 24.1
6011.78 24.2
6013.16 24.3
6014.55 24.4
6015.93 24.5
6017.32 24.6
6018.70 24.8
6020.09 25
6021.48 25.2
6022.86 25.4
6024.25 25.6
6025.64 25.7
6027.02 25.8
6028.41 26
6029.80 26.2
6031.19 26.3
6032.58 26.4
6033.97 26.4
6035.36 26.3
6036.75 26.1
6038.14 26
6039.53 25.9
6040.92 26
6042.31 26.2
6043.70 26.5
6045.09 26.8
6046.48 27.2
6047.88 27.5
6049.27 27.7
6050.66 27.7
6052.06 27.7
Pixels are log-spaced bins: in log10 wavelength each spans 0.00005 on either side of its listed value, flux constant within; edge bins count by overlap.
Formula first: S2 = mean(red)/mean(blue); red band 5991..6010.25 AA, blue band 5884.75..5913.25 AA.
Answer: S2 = 1.7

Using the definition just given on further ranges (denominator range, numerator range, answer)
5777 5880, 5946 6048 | 0.99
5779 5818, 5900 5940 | 0.78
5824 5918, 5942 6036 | 1.18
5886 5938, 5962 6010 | 1.33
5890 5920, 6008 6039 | 1.55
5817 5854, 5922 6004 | 0.92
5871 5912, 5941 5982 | 1.43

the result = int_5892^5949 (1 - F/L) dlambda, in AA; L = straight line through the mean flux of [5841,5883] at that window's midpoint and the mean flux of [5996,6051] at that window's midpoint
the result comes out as 9.4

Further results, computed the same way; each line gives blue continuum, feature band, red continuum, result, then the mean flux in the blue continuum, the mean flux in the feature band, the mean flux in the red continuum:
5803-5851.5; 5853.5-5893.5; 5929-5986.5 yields 9.4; 25.3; 18.7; 22.6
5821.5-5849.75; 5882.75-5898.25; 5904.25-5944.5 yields 7.4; 25.1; 11.8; 21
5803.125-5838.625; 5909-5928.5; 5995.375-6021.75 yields 3.5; 25.5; 20.5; 24.3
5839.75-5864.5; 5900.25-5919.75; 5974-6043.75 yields 3.9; 23.4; 19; 24.6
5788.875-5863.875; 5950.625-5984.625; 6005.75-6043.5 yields 3.6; 25.1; 22.6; 25.3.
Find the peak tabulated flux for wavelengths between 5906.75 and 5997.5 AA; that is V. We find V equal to 24.8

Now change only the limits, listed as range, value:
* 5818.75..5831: 25.8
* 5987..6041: 26.4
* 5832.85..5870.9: 26.2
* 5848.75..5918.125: 23.7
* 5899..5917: 20.5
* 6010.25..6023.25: 25.4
